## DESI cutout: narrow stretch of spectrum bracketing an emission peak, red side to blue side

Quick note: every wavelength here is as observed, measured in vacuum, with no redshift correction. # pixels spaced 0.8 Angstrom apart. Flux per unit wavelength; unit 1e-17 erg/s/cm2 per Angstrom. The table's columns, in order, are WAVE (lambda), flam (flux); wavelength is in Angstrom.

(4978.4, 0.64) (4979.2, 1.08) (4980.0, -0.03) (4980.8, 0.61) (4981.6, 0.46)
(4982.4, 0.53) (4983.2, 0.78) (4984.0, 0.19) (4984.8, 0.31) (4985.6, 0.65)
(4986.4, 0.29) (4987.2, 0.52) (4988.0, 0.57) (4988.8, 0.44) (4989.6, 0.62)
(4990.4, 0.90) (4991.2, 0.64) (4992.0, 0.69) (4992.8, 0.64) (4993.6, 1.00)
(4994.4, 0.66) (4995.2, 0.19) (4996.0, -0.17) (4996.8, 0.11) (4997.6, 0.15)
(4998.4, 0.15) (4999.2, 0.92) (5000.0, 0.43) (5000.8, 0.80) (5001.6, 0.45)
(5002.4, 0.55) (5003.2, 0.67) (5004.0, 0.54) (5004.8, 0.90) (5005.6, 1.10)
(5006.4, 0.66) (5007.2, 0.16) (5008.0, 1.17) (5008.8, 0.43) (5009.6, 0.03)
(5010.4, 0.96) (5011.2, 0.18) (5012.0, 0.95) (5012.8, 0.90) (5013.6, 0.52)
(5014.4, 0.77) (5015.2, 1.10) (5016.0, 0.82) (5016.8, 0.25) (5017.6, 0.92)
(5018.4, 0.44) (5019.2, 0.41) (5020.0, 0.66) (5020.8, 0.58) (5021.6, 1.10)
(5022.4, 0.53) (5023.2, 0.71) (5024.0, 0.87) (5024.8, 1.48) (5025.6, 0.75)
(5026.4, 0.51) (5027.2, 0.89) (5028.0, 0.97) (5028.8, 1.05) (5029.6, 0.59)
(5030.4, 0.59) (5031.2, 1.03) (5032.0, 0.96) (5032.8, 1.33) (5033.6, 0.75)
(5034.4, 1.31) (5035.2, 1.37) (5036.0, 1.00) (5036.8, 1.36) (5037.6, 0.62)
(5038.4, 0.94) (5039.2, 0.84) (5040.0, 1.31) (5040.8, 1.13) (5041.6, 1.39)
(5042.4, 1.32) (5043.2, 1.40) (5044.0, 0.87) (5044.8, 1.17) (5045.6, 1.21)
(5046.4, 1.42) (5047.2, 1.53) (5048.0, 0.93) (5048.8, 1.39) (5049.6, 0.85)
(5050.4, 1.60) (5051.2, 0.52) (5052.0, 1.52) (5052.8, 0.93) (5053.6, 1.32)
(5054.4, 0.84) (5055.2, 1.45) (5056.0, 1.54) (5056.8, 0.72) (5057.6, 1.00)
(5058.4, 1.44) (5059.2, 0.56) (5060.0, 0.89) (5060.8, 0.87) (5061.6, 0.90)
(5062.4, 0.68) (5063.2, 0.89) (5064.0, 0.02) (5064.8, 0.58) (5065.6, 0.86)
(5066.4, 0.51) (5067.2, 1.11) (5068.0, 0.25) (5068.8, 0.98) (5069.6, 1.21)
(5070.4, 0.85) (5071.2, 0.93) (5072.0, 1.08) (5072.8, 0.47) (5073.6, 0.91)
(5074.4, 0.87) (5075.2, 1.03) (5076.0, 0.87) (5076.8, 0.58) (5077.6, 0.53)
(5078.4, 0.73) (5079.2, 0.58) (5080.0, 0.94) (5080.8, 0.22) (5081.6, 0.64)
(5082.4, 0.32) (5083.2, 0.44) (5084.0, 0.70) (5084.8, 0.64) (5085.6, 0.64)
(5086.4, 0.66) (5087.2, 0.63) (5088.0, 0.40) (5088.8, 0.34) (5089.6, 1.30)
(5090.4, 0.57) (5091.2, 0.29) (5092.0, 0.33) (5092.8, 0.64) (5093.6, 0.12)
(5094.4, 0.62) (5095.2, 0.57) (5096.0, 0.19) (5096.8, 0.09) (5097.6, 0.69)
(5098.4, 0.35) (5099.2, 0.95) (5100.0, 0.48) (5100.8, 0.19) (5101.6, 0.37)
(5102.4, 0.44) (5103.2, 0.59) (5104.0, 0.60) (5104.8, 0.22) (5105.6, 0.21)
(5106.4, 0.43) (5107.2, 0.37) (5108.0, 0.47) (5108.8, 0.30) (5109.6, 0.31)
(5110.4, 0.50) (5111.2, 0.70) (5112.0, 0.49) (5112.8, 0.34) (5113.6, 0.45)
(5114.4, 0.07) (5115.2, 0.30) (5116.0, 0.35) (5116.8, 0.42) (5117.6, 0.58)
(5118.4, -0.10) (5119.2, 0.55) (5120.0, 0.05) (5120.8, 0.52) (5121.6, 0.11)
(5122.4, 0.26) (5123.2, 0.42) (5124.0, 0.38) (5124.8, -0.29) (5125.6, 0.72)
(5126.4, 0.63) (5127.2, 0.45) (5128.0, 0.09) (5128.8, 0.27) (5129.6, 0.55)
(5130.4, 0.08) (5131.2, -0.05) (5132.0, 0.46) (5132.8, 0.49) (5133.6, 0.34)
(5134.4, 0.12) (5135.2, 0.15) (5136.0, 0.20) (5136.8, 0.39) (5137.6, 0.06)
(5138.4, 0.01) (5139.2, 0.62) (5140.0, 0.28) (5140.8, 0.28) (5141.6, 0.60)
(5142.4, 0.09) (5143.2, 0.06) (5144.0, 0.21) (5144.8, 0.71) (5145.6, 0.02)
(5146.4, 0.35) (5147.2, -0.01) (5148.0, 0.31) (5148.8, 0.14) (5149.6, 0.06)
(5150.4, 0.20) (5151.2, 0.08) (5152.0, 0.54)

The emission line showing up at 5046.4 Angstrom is C IV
